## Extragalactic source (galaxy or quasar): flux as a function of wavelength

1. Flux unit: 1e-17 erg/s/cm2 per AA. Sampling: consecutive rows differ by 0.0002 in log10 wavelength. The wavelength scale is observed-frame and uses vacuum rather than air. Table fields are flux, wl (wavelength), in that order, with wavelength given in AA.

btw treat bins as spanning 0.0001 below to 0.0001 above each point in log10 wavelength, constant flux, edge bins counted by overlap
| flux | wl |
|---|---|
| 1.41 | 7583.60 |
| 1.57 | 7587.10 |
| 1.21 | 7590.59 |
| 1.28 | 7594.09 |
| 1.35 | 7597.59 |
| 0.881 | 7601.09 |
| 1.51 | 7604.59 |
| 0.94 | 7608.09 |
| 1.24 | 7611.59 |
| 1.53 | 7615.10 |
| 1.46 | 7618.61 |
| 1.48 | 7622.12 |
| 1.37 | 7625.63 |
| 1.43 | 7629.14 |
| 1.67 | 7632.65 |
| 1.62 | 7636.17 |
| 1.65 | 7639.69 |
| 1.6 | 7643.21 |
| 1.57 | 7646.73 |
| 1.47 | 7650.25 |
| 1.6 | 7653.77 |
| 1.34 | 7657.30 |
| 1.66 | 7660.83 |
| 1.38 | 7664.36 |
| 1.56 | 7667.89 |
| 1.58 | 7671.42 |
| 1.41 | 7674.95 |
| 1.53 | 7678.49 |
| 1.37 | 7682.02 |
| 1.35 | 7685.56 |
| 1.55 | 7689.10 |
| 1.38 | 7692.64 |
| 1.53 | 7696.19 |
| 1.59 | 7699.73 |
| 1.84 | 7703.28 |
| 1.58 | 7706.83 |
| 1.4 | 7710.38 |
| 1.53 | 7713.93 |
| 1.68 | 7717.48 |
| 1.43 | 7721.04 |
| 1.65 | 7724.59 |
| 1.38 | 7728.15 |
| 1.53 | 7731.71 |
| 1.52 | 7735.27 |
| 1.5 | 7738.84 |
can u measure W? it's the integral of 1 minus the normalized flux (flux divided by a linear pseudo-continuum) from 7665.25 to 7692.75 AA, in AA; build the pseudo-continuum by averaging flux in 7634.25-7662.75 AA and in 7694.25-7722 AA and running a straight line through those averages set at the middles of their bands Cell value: 1.8 AA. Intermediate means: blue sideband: 1.56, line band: 1.47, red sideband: 1.58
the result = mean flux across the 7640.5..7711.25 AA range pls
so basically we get 1.52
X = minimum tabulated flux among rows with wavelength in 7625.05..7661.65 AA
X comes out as 1.34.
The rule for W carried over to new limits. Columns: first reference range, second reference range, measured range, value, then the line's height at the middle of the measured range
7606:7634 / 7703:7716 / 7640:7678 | -1.6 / 1.46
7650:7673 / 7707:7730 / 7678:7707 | -0.1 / 1.52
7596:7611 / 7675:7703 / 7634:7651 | -3.5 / 1.32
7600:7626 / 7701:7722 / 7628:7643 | -2.5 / 1.37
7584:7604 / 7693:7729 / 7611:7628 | -1.1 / 1.34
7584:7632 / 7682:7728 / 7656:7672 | -0.6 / 1.45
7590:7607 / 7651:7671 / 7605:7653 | -3.3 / 1.37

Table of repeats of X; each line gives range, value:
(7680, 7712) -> 1.35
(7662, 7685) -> 1.37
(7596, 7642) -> 0.881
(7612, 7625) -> 1.46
